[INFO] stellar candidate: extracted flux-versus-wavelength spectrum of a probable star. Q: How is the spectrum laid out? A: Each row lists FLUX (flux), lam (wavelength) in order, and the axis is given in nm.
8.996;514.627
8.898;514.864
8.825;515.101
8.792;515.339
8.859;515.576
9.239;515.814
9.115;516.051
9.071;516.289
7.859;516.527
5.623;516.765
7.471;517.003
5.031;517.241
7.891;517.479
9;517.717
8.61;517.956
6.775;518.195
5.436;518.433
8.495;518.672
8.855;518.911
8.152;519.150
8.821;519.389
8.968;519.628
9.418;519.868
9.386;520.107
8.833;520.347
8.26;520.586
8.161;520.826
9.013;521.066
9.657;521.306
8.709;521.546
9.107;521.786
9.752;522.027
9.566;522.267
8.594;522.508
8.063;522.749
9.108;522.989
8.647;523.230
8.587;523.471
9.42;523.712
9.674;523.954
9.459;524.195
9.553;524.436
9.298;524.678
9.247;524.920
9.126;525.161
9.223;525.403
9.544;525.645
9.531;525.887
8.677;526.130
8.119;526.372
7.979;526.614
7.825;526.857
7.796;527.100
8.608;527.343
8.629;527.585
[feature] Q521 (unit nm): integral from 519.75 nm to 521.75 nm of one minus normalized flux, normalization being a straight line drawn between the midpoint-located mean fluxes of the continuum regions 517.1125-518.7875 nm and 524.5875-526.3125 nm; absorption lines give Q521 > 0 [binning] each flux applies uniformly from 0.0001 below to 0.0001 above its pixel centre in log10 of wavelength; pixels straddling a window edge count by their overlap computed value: -0.23 nm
